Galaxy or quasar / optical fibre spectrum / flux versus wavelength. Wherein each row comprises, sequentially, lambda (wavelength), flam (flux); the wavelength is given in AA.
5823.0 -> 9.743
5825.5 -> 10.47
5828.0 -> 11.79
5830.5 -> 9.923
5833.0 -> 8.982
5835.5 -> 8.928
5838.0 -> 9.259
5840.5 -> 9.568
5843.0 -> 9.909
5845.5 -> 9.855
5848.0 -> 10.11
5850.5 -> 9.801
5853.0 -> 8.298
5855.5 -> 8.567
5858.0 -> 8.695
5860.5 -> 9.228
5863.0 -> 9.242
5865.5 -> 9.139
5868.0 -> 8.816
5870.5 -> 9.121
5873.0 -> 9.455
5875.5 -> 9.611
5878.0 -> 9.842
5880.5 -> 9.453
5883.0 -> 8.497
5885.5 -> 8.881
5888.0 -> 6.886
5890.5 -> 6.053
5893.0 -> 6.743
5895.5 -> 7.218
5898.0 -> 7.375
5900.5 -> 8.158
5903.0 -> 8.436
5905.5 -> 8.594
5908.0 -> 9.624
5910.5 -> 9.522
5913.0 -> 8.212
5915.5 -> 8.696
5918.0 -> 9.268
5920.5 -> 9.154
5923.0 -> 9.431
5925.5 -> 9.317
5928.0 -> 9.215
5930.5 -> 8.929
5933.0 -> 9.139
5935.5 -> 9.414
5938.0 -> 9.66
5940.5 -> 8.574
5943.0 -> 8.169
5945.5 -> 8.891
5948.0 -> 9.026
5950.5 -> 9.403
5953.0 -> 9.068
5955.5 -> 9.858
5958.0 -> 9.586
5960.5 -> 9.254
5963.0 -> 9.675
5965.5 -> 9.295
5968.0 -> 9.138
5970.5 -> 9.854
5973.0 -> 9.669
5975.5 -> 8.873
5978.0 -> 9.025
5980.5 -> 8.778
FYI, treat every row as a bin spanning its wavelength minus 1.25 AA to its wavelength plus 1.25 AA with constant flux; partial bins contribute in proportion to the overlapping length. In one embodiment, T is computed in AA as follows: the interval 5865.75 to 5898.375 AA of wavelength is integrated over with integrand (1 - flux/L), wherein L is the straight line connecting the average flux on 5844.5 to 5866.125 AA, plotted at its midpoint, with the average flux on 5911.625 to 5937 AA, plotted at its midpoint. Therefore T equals 2.9 AA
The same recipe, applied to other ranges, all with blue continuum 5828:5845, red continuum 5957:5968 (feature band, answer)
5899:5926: 1.6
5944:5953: 0.3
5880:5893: 2.4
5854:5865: 0.7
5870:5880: 0.0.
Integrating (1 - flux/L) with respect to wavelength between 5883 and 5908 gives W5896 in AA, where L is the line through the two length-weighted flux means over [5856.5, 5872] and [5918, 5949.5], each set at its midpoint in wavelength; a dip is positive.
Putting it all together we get 3.6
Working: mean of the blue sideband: 9.04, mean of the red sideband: 9.09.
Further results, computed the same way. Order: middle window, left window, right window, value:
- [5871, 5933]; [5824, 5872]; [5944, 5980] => 5.0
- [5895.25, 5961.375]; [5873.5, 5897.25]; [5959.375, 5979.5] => -1.5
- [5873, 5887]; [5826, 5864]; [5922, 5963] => 0.2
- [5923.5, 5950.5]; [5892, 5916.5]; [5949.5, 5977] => -0.5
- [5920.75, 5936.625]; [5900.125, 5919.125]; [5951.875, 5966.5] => -0.3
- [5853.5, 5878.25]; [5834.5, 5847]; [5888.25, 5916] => -0.6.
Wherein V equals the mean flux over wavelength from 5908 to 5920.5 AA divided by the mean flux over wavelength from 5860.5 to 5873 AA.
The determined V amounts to 1.0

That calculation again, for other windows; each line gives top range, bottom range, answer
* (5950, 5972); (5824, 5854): 0.97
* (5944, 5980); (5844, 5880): 1.00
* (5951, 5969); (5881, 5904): 1.23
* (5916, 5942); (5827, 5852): 0.94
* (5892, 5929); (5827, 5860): 0.91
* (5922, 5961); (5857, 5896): 1.07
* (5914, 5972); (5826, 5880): 0.98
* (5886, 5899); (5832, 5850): 0.73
